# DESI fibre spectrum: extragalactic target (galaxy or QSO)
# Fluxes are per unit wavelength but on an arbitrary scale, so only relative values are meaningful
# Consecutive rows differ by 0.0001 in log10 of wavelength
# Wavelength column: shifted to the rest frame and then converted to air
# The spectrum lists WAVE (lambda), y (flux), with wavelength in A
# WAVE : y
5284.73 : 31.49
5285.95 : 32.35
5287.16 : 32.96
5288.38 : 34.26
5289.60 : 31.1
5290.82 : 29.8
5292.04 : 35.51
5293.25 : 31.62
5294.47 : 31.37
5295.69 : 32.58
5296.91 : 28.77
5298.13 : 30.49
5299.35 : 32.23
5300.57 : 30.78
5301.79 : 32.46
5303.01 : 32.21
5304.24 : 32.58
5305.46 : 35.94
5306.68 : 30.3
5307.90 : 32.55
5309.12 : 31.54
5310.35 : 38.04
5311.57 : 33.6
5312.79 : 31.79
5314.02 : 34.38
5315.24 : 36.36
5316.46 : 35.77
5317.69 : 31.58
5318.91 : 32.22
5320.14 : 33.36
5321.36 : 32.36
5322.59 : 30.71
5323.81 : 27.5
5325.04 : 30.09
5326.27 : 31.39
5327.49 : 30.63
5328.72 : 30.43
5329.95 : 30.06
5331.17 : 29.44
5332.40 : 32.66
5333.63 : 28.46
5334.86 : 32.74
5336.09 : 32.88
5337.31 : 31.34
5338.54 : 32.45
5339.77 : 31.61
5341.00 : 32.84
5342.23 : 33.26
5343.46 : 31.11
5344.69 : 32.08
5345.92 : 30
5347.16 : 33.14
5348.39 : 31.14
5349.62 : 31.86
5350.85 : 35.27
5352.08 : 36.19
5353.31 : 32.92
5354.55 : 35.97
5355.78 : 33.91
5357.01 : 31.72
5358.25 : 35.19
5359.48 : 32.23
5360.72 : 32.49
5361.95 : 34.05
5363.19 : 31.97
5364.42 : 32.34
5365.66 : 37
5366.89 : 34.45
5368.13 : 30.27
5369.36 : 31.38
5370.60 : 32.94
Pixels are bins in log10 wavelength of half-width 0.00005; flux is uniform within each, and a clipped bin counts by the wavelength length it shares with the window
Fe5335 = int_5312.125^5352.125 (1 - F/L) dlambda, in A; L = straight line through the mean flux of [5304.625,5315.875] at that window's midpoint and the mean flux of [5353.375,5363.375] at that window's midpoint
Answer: 2.0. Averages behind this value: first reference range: 33.8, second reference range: 33.4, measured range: 32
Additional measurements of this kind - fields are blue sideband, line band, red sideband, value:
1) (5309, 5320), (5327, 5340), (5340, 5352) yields 0.7 A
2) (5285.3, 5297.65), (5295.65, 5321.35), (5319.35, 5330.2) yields -1.2 A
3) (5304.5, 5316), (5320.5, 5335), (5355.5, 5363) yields 1.3 A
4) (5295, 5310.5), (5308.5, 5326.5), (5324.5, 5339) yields -0.6 A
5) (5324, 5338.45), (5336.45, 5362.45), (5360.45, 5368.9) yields -0.6 A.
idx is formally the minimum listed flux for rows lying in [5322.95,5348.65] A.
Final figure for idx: 27.5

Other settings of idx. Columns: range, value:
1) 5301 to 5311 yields 30.3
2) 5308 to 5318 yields 31.54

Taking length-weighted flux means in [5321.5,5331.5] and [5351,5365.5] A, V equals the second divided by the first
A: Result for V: 1.1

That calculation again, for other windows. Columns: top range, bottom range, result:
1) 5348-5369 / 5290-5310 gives 1.05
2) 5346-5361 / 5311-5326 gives 1.03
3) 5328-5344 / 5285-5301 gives 0.99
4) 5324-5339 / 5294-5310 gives 0.97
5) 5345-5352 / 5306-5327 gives 1.00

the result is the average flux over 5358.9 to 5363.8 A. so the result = 32.6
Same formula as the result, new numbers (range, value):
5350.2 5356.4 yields 34.9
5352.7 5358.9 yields 33.9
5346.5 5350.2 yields 32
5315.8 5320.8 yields 33.3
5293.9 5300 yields 31.1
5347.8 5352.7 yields 33.7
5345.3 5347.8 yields 31.5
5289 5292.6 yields 32.1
